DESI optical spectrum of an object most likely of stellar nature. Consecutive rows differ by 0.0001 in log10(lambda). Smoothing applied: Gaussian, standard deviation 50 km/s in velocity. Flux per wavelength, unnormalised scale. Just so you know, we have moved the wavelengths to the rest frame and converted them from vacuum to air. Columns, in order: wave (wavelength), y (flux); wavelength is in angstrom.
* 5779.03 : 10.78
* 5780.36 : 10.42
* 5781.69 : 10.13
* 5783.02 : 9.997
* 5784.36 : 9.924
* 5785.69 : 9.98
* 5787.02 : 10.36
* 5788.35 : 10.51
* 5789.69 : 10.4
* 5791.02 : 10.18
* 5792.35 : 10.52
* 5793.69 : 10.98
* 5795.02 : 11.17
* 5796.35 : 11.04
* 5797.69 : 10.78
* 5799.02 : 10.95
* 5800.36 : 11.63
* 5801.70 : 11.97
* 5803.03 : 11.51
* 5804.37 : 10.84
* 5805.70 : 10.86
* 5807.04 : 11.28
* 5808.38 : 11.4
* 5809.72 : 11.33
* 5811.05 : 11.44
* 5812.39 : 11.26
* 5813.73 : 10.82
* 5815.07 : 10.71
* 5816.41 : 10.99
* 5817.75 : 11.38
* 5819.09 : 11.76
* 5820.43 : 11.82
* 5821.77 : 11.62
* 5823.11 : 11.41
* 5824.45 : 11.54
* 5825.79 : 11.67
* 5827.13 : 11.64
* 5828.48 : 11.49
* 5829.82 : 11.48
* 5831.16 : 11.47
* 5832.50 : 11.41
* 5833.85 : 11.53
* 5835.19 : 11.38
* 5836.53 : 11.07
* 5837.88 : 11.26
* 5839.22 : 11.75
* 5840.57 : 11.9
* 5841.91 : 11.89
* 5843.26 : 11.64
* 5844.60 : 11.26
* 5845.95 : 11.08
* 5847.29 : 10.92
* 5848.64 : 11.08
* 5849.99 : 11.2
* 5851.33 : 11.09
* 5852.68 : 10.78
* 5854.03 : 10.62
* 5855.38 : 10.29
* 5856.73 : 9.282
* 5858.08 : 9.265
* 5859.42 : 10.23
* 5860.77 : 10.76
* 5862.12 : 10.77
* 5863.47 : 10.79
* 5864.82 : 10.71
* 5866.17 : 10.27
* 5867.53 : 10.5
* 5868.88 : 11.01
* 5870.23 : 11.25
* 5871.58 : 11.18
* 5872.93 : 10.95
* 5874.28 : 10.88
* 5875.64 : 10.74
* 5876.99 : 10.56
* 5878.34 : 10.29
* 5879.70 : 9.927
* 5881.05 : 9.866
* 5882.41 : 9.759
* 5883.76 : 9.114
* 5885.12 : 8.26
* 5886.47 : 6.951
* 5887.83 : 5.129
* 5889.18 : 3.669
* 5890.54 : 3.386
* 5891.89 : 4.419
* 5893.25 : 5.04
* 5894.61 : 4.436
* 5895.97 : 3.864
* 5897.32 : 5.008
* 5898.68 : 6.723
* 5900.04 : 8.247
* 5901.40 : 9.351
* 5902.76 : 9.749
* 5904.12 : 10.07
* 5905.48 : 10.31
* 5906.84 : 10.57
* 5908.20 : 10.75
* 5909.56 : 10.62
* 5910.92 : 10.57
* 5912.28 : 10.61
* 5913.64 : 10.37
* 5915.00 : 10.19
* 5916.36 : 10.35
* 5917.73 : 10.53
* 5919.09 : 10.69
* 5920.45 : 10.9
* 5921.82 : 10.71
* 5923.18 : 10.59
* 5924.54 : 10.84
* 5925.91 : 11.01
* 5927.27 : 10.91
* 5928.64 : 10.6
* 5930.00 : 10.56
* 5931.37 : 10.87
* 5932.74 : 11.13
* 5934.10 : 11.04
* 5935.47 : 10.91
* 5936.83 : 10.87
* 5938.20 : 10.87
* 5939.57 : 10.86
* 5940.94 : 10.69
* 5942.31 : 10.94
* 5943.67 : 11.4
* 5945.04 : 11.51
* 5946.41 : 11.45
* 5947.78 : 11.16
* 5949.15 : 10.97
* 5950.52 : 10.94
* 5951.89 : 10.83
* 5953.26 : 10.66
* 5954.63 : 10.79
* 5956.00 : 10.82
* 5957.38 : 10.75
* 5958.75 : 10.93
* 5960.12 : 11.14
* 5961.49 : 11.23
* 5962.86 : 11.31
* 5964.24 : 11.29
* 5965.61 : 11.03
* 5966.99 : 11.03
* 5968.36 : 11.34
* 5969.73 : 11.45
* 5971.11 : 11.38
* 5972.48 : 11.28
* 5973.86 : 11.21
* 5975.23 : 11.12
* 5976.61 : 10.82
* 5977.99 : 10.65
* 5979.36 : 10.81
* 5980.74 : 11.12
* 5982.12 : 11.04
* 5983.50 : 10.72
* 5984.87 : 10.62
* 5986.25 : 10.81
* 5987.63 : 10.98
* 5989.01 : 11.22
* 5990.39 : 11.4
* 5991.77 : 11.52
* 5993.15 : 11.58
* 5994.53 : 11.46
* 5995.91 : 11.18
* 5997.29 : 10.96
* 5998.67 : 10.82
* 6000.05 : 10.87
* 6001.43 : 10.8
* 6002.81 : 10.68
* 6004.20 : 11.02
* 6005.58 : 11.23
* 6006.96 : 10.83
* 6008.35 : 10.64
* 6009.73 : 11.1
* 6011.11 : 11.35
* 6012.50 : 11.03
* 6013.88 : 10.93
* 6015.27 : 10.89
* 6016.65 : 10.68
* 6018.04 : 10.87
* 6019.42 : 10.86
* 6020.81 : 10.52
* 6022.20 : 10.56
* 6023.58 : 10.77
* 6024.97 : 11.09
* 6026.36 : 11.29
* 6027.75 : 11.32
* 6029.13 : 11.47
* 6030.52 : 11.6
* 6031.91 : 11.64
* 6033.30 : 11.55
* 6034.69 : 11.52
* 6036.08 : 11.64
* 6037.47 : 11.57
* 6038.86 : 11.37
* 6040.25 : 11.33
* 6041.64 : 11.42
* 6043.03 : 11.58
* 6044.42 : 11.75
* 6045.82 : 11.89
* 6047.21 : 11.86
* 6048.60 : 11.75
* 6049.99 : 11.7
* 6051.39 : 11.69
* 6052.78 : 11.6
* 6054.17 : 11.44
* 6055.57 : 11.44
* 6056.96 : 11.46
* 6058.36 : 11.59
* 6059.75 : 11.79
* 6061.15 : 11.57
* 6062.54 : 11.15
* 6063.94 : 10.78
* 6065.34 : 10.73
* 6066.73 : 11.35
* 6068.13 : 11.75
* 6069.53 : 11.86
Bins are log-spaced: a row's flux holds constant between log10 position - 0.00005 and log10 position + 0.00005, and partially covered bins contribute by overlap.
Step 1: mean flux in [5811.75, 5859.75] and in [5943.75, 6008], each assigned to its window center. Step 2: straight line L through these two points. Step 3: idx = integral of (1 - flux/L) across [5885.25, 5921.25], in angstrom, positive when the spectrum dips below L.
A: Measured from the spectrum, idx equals 9.49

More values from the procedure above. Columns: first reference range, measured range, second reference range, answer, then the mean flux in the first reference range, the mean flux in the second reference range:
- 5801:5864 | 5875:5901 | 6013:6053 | 9.4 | 11.2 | 11.3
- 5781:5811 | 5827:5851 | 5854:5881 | -1.8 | 10.8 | 10.5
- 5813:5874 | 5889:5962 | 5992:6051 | 8.6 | 11.1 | 11.2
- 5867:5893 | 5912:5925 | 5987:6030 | -1.6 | 8.76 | 11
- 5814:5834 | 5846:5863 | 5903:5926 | 0.9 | 11.4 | 10.5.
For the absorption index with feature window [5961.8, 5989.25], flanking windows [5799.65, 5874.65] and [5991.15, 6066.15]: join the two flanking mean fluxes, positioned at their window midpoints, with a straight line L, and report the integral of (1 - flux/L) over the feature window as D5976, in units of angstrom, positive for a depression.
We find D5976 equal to 0.4 angstrom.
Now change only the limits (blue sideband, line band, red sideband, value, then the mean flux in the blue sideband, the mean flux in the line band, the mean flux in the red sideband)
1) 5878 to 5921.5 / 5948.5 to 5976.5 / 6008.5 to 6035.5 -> -3.6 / 8.43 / 11.1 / 11.1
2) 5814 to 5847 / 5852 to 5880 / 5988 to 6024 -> 2.0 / 11.5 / 10.5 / 11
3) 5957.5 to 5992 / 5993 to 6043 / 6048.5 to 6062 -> 1.0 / 11.1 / 11.1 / 11.6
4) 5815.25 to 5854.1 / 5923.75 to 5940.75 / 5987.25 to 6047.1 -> 0.6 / 11.4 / 10.9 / 11.2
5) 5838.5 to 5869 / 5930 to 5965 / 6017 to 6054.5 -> 0.3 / 10.8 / 11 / 11.4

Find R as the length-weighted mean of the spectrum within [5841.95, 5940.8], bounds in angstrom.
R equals 9.75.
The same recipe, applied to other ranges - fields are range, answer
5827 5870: 11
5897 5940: 10.3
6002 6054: 11.3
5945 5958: 11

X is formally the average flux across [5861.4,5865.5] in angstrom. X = 10.8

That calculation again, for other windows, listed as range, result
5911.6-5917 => 10.4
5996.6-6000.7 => 10.9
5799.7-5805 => 11.5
